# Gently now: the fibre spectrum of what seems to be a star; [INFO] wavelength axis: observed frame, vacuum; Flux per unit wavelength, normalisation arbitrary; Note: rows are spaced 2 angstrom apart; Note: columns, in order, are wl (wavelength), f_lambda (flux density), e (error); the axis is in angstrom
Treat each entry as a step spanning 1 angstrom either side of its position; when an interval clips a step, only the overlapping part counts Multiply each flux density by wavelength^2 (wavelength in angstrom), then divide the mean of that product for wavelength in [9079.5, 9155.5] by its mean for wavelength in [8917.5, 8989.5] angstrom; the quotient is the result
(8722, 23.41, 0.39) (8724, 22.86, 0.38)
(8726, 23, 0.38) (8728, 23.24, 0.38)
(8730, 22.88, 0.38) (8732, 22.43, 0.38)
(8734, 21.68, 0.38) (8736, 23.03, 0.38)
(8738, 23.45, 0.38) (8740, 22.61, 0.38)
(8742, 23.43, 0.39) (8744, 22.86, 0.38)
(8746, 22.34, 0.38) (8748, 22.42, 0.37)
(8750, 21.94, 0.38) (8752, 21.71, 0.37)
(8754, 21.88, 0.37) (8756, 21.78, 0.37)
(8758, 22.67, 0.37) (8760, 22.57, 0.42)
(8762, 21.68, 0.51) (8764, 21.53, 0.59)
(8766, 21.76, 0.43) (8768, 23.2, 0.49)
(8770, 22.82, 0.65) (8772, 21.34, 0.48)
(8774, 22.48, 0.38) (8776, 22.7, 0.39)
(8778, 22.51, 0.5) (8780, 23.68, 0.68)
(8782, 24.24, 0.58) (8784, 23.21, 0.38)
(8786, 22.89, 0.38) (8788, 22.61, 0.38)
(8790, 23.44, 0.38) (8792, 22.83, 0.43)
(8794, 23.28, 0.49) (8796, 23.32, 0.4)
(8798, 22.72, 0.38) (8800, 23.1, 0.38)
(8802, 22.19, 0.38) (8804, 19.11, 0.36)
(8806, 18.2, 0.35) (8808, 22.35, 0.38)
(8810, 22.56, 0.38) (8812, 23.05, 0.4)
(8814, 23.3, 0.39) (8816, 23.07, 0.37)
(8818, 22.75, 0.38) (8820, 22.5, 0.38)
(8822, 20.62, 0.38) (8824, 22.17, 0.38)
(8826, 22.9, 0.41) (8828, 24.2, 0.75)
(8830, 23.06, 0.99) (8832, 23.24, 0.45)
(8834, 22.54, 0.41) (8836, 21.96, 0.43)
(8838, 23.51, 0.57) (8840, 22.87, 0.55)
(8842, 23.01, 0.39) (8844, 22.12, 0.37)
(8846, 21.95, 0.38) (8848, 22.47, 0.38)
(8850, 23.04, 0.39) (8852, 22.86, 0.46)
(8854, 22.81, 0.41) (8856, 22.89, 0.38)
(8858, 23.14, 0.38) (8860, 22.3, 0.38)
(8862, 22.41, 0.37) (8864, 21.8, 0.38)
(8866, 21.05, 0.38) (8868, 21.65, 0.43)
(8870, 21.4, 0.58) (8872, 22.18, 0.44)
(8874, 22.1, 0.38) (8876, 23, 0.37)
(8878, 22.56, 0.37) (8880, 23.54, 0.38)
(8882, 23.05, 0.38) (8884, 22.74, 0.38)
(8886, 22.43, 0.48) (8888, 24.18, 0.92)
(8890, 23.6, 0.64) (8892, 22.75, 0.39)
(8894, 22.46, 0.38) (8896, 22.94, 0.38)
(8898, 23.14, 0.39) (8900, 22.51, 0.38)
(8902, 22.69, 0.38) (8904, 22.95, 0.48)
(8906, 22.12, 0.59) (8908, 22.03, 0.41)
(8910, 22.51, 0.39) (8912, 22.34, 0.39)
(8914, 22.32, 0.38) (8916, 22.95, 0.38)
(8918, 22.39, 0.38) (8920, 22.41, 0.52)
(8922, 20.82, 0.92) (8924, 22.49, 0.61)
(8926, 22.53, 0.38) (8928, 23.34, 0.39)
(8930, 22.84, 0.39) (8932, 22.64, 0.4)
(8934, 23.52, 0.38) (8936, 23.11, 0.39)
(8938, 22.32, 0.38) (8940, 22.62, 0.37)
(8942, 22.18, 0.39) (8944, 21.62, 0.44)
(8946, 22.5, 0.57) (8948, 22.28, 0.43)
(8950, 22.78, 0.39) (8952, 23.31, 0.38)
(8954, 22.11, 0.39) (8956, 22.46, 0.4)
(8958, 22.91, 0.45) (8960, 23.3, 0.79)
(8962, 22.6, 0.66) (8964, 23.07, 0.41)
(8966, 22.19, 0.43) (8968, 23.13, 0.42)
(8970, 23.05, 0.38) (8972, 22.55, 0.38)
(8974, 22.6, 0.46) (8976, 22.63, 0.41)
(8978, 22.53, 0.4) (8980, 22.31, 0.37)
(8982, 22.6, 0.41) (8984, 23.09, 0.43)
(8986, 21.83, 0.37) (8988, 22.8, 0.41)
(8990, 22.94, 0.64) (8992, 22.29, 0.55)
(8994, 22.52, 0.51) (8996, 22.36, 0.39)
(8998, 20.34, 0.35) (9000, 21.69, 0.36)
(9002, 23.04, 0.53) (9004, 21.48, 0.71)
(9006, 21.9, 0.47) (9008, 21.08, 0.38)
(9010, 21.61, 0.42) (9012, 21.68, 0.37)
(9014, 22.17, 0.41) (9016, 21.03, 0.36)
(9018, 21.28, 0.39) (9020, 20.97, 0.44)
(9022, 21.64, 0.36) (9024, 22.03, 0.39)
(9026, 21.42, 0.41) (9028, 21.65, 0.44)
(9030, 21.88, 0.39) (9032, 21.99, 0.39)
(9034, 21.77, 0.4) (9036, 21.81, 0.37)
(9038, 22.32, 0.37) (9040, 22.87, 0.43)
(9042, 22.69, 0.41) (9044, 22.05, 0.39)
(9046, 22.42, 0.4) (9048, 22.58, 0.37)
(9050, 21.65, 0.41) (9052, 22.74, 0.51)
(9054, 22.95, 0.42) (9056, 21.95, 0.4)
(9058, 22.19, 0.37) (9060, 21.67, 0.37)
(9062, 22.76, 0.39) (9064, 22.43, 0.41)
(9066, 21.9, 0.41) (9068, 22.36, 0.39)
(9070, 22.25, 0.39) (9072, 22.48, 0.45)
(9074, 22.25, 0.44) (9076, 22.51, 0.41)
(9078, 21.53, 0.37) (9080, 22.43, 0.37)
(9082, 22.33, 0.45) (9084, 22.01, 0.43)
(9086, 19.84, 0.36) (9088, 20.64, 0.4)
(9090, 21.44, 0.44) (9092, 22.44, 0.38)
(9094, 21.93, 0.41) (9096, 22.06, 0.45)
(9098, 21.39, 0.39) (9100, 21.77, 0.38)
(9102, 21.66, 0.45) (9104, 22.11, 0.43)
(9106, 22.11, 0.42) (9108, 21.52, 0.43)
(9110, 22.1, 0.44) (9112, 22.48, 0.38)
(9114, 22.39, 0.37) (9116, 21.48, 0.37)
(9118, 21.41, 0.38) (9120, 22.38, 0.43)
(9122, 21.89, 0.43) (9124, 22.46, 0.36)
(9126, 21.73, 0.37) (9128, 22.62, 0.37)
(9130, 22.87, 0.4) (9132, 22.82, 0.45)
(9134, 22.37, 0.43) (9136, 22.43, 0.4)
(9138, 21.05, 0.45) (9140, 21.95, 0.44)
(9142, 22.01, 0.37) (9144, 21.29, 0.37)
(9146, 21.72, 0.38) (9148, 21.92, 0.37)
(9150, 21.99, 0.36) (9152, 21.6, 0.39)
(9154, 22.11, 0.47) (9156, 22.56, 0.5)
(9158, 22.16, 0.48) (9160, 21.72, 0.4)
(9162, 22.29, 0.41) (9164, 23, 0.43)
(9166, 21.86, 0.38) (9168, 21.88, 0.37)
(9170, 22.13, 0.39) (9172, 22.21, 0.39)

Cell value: 1.01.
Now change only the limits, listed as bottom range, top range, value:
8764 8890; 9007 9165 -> 1.03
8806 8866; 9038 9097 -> 1.03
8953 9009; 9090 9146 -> 1.01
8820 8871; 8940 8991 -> 1.03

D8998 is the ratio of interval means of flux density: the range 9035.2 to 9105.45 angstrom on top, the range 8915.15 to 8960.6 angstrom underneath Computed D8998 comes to 1.0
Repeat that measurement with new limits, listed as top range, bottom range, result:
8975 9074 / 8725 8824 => 0.98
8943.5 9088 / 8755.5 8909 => 0.98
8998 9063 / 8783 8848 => 0.97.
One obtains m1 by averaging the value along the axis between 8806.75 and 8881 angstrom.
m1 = 22.6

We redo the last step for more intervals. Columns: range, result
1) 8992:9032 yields 21.7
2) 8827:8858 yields 22.8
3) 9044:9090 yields 22.1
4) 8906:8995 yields 22.6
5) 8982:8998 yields 22.4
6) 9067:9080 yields 22.2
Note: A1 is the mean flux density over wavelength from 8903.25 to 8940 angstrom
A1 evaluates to 22.5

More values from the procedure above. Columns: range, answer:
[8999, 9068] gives 22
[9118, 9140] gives 22.2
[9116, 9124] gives 21.9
